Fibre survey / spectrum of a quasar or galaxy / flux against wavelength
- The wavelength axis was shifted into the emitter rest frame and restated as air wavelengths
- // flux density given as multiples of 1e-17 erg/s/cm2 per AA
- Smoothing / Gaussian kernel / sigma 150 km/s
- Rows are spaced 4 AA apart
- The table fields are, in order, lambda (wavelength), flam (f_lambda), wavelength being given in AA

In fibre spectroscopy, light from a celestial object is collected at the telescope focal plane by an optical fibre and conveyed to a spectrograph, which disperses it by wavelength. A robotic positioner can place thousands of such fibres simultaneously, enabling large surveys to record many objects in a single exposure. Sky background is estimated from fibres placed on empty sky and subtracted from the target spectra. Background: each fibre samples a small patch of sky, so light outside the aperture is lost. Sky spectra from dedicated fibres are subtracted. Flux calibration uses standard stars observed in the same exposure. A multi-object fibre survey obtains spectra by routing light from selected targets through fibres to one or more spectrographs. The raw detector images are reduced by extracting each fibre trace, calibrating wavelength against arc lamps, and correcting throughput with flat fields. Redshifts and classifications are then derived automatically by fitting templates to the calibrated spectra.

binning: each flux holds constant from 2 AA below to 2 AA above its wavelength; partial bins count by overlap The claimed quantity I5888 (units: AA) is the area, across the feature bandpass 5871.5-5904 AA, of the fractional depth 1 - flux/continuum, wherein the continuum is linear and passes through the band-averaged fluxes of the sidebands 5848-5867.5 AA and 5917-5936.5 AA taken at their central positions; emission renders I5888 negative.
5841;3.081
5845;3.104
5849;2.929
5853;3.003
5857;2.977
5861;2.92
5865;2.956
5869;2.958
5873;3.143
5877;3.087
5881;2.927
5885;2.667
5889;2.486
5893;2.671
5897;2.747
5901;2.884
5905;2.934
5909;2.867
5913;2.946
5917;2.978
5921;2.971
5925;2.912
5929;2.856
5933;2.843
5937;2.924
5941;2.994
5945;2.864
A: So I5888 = 1.2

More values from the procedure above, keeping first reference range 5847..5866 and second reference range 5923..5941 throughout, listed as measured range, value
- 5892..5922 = 0.4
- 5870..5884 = -0.4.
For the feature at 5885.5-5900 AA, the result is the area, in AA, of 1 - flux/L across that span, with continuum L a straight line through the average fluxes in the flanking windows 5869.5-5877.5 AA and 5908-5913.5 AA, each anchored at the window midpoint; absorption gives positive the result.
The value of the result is 1.6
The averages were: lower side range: 3.09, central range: 2.66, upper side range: 2.9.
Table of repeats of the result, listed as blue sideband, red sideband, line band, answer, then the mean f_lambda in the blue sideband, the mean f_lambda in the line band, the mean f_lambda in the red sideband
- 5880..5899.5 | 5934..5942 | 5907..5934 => -0.6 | 2.69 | 2.91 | 2.94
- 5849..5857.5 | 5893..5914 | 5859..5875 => -0.3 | 2.98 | 2.99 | 2.85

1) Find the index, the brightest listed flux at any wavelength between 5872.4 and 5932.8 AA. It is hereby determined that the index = 3.143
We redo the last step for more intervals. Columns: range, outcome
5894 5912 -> 2.934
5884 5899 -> 2.747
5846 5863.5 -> 3.003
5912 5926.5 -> 2.978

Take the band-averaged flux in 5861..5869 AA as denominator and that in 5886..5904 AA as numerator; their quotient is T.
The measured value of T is 0.9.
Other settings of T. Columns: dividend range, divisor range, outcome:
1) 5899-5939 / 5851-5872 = 0.98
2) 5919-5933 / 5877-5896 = 1.06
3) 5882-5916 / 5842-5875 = 0.93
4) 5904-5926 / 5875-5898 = 1.06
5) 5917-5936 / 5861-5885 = 0.98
